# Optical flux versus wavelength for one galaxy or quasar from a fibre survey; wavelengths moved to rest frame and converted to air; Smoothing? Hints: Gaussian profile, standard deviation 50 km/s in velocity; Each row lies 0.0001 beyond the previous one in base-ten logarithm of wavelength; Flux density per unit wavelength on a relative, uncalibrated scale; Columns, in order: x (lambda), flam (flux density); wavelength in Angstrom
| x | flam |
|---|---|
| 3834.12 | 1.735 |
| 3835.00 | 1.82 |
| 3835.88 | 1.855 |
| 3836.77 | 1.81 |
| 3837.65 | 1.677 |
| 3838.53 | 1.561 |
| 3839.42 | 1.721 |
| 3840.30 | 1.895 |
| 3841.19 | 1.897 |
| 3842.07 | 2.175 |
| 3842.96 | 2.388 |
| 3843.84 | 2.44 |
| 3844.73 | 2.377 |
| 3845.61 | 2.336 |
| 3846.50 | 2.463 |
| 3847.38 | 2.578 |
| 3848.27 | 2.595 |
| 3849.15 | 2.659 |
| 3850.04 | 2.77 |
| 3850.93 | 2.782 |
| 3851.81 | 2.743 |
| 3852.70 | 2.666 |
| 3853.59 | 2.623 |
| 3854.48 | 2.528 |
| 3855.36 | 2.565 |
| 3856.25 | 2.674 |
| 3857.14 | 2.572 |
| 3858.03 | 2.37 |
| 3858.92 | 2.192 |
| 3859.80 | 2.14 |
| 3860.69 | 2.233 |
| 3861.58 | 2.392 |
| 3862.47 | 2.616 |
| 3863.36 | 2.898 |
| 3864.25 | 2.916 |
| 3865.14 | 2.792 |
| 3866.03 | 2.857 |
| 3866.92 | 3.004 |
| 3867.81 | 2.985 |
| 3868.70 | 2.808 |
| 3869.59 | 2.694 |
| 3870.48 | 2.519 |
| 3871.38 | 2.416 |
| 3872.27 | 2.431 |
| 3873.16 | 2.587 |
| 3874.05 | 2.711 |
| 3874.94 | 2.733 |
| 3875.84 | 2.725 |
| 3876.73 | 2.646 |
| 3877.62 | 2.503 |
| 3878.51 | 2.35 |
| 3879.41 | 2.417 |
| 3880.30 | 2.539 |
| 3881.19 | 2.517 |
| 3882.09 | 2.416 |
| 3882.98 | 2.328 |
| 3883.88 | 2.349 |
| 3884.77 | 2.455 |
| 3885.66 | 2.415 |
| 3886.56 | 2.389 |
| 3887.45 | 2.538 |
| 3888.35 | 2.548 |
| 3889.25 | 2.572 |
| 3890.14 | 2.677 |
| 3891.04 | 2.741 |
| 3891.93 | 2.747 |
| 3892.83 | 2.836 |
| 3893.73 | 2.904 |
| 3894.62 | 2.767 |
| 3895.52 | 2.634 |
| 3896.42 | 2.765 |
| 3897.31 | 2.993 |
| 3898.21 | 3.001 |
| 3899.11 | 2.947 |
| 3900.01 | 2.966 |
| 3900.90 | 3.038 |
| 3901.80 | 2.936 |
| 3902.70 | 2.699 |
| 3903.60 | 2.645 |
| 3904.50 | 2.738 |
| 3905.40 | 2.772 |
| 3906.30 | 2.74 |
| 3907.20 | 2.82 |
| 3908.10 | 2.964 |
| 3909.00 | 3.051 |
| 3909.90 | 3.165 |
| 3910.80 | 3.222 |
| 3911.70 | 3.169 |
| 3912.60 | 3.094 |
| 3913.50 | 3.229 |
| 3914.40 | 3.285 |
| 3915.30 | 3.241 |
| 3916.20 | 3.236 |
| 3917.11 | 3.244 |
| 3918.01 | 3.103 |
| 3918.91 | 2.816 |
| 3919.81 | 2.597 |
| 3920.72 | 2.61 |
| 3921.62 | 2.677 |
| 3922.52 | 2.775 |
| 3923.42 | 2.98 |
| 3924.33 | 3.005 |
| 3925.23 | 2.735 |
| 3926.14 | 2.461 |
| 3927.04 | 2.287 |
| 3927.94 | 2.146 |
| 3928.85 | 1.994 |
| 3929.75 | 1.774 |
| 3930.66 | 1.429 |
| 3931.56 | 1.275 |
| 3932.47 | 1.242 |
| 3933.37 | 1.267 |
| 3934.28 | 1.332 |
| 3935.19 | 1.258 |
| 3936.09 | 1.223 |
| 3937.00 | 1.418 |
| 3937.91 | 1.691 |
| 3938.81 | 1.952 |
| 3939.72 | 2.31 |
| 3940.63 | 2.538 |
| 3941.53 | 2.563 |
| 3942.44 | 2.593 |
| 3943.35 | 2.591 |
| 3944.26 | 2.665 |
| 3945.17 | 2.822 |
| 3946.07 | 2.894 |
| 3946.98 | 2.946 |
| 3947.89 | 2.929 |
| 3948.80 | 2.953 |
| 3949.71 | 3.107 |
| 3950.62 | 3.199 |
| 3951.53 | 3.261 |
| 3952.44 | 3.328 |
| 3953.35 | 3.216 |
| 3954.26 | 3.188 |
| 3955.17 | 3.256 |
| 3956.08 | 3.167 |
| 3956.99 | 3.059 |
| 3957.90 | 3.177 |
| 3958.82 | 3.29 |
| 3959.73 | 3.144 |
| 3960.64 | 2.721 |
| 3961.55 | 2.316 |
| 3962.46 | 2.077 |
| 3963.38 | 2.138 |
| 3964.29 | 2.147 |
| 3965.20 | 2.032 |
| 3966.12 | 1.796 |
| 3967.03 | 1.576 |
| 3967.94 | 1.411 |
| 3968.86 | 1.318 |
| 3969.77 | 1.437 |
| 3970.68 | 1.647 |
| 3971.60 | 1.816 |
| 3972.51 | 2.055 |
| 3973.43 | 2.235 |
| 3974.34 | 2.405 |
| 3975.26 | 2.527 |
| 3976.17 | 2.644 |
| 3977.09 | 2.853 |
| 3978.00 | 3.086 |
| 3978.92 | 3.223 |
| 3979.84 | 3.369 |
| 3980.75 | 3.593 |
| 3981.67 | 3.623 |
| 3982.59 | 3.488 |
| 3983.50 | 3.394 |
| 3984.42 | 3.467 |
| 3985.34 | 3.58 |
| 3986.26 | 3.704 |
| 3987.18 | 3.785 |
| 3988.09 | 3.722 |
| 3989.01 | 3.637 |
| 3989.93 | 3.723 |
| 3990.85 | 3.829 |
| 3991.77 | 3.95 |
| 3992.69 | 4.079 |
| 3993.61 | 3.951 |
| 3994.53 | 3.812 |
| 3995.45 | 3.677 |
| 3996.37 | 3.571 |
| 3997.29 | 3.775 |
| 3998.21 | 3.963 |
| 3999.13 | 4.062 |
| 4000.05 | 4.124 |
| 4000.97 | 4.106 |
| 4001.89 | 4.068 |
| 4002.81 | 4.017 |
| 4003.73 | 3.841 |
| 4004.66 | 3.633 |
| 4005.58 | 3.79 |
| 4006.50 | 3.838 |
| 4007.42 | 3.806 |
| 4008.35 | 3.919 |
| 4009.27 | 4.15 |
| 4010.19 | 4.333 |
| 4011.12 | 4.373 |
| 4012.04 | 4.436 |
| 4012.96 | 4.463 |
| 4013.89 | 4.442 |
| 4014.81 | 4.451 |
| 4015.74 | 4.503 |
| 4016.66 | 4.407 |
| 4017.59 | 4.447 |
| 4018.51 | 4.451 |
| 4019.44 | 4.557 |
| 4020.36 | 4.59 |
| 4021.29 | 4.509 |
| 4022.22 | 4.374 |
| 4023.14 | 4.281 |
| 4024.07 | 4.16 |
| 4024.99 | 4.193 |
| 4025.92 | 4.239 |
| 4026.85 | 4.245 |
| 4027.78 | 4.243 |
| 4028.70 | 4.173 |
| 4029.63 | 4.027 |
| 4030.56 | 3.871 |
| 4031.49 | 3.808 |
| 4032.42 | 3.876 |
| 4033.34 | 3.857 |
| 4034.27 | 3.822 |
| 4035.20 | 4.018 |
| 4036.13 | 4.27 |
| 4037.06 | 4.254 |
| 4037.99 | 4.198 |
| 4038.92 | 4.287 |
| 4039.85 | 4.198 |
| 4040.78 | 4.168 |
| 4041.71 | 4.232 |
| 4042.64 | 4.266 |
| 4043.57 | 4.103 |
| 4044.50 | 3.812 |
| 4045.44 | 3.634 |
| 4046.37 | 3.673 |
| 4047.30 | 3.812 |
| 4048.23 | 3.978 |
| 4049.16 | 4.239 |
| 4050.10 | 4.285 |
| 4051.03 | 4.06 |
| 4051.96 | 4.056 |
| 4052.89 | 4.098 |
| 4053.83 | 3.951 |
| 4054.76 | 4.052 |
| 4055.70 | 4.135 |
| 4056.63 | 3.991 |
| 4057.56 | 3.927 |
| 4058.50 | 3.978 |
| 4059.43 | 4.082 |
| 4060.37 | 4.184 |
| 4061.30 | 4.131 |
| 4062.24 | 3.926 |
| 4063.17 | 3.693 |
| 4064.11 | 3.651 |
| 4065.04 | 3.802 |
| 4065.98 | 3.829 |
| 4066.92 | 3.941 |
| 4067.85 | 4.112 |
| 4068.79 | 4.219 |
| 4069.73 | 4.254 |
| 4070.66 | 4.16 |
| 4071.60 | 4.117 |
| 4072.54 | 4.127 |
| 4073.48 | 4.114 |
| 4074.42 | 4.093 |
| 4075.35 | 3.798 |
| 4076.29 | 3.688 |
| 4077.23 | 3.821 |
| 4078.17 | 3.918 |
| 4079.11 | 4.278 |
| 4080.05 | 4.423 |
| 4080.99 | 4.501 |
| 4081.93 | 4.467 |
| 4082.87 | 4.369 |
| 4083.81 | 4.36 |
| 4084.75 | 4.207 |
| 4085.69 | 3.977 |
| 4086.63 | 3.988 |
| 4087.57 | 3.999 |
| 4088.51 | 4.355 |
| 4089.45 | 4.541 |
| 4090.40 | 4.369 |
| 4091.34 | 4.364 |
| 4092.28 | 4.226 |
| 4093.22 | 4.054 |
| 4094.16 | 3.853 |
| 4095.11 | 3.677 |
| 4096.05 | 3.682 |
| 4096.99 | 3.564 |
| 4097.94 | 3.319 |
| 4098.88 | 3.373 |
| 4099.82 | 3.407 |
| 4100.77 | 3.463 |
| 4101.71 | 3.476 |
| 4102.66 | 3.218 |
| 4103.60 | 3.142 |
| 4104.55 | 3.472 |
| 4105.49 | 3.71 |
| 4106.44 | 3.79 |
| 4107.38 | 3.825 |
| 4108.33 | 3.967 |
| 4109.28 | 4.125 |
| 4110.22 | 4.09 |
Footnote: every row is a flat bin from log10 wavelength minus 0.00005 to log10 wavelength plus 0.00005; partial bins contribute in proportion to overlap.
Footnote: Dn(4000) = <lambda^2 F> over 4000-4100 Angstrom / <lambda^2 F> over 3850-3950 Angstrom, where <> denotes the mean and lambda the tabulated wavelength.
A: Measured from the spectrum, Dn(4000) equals 1.7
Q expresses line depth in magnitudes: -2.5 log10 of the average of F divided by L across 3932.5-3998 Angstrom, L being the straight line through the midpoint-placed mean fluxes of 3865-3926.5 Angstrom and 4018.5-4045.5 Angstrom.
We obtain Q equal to 0.25 mag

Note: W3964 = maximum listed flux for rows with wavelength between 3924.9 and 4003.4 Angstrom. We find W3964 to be 4.124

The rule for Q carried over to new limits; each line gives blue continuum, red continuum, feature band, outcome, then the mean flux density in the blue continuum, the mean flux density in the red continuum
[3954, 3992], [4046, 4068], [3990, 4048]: -0.19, 2.82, 3.98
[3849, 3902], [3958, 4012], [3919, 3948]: 0.31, 2.64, 3.21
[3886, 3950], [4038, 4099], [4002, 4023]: -0.21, 2.59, 4.04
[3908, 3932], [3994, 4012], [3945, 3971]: 0.24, 2.72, 3.95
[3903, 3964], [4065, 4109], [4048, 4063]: -0.11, 2.63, 3.95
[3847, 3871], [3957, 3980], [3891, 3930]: -0.14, 2.63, 2.34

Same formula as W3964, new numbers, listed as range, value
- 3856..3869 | 3.004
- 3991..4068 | 4.59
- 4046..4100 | 4.541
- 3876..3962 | 3.328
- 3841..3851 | 2.782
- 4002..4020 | 4.557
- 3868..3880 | 2.808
